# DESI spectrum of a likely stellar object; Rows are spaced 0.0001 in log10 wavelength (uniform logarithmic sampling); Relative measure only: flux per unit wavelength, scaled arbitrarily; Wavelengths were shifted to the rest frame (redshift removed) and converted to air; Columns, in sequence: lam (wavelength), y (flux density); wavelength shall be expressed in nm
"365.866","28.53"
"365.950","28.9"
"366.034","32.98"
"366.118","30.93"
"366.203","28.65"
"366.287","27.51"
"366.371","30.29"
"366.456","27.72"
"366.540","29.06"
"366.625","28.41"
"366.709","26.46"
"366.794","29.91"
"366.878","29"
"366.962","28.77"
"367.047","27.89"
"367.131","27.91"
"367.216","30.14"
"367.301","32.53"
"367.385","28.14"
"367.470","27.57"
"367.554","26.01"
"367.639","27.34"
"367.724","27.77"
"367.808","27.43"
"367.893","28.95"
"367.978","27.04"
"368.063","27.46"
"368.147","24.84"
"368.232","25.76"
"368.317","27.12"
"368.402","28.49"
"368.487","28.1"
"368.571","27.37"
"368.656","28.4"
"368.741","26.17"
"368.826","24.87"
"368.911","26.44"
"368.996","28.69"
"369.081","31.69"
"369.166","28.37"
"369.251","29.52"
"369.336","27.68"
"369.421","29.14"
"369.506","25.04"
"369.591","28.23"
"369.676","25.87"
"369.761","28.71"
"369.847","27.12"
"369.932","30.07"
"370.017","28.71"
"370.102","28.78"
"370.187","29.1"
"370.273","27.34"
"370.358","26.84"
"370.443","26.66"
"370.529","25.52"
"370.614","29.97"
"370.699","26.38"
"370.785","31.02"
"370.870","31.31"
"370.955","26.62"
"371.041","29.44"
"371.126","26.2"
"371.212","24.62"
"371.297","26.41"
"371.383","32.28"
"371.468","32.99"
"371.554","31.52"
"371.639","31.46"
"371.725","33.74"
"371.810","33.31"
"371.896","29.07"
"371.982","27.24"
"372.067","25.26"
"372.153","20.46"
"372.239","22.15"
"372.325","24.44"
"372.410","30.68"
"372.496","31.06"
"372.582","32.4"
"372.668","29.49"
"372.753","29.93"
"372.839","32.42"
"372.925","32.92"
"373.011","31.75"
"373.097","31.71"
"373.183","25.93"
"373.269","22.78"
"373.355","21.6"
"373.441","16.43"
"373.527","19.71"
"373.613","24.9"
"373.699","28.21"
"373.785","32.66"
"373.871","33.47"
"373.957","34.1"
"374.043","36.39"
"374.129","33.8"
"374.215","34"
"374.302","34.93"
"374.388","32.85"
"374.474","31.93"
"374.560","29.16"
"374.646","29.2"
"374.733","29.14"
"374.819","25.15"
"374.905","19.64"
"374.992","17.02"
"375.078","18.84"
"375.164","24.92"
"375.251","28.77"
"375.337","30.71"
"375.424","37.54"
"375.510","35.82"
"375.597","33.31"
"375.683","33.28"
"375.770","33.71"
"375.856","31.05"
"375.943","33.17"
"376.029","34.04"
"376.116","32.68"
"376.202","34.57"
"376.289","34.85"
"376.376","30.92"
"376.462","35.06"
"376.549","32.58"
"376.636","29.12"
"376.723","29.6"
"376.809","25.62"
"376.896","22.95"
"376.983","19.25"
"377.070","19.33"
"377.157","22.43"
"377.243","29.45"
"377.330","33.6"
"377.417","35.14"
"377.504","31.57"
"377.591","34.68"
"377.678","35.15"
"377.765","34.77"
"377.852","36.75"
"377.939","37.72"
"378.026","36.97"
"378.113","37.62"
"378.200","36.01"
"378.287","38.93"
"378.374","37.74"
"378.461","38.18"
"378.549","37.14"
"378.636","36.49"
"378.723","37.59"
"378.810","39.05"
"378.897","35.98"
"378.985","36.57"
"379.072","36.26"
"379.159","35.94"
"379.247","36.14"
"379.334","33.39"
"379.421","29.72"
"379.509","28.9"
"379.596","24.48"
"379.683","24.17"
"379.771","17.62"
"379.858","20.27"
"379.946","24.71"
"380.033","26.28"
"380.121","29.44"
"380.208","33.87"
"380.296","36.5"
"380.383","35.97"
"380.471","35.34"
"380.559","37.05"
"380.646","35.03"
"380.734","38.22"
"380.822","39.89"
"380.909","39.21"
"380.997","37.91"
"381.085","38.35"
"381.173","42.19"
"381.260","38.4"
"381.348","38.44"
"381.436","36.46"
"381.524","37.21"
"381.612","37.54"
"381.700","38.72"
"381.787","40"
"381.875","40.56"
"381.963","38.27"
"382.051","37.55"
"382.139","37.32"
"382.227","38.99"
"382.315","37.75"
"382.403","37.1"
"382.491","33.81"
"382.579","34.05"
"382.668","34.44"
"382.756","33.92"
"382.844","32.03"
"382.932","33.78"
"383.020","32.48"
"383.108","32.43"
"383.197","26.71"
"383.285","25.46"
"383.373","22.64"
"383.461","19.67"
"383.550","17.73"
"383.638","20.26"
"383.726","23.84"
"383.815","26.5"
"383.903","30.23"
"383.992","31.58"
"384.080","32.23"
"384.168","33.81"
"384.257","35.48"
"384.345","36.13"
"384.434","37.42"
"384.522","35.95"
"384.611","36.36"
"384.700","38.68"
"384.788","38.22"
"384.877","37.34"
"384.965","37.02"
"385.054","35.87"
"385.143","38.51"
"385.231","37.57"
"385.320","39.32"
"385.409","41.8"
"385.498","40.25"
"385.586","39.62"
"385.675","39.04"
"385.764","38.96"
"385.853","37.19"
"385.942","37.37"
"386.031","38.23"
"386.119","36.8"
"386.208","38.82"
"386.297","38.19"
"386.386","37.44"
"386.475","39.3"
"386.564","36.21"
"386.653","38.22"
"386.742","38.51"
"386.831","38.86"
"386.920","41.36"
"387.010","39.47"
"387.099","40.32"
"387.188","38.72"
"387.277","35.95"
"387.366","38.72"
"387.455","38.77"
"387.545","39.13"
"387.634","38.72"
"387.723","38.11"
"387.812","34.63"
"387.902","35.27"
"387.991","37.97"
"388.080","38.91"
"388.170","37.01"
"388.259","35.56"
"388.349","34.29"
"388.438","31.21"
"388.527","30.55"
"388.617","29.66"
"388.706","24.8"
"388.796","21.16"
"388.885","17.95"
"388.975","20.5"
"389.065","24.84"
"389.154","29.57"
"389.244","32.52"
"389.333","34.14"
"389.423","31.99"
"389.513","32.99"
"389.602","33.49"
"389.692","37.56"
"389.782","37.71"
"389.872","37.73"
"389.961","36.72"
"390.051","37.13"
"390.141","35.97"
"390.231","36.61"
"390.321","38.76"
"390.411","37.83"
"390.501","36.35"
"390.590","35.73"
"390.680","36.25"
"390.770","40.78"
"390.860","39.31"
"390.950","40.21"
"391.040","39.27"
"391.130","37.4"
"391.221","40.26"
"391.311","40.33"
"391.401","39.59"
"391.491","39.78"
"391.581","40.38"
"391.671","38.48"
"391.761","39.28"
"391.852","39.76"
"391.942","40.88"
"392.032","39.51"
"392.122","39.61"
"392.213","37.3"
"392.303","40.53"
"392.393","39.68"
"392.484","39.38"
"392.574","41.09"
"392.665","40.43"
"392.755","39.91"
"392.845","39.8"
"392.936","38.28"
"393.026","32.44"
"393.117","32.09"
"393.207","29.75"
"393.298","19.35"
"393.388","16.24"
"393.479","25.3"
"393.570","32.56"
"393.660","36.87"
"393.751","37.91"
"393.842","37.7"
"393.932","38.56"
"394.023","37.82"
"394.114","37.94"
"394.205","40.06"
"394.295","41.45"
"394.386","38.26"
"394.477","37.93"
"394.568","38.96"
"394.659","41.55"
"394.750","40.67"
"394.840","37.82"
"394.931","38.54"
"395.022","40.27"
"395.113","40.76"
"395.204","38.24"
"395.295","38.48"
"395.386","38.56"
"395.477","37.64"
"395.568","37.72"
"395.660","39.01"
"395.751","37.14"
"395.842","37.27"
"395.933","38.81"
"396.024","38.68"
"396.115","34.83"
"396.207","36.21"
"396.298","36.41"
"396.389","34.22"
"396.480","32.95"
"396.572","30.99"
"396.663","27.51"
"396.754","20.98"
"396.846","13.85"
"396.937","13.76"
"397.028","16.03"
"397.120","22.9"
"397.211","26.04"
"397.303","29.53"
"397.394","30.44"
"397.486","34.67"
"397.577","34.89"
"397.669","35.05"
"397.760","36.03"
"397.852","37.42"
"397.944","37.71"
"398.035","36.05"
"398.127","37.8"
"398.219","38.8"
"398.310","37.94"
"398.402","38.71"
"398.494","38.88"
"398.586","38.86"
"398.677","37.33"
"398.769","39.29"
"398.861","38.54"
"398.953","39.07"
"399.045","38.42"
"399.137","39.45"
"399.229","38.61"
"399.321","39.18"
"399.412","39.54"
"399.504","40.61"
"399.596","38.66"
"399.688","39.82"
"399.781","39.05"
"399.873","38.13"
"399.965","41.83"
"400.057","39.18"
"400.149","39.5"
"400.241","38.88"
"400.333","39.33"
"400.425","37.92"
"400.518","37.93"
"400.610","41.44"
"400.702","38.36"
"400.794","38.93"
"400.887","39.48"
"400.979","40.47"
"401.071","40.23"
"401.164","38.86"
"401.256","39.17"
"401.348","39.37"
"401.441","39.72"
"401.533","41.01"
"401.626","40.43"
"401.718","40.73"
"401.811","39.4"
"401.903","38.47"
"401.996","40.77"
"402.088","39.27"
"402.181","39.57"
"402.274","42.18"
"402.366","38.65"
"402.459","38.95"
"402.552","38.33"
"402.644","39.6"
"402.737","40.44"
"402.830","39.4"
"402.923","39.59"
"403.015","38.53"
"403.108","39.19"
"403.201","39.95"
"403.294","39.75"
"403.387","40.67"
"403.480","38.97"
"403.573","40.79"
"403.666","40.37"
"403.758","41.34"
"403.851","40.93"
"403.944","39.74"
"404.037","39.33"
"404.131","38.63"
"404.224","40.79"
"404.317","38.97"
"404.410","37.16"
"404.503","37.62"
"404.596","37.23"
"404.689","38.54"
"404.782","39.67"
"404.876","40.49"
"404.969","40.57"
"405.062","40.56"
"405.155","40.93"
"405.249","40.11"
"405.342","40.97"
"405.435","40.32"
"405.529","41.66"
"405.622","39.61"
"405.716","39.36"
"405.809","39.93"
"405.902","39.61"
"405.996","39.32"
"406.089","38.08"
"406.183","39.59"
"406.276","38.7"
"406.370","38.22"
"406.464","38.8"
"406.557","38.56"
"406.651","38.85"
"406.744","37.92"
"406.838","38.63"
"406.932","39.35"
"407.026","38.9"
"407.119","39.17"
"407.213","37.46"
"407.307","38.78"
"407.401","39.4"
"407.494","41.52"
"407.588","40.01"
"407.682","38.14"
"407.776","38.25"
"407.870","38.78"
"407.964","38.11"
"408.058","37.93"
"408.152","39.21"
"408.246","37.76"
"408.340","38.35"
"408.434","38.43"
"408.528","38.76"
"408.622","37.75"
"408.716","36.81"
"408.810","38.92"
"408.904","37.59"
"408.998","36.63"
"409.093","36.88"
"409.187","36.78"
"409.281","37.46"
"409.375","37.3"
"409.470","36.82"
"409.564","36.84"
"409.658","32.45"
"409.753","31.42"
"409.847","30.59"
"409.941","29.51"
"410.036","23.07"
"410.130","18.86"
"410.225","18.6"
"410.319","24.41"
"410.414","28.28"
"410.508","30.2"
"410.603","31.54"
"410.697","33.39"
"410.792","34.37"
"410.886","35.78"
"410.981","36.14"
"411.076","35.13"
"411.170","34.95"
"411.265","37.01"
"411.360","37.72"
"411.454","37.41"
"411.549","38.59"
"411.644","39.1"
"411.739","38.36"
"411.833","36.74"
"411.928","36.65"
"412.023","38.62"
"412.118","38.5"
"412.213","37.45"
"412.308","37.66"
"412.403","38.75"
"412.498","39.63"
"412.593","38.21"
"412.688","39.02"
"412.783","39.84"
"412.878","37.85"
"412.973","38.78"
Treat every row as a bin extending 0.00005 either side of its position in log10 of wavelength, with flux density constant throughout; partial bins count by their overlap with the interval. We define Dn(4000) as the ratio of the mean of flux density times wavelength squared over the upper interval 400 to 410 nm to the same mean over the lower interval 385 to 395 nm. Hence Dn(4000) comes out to 1.15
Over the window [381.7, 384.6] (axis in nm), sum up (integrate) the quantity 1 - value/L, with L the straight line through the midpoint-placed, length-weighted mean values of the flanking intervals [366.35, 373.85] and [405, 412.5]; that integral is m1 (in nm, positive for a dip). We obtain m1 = -0.13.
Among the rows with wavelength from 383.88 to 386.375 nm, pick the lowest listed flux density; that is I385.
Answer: 30.23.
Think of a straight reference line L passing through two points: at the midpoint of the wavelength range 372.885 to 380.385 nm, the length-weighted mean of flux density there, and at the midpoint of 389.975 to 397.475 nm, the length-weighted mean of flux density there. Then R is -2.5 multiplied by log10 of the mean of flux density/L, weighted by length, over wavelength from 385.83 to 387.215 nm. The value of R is -0.15 mag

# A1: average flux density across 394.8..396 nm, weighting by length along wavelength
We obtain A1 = 38.5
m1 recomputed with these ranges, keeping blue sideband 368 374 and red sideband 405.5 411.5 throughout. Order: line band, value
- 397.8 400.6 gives -0.379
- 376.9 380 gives -0.256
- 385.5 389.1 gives -0.447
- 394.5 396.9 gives -0.161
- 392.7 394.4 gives -0.070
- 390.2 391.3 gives -0.203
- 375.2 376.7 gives -0.194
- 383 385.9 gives -0.209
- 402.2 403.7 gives -0.203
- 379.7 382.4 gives -0.460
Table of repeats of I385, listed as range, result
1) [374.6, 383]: 17.02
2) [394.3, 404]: 13.76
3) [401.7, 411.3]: 18.6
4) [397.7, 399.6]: 36.03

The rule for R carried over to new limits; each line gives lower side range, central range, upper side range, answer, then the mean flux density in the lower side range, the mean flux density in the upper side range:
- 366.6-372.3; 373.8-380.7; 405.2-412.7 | -0.07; 28.1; 36.7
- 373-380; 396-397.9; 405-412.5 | 0.17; 30.7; 36.7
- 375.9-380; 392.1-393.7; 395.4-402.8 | 0.03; 32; 36.7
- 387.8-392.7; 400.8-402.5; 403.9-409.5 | -0.05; 35.8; 38.8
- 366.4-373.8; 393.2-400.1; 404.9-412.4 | -0.04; 28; 36.7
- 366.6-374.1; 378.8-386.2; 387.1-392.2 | -0.04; 28.2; 35.7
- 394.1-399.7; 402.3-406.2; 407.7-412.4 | -0.12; 35.7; 35.1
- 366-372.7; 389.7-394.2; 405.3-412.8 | -0.12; 28.3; 36.7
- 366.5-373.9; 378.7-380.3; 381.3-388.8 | 0.07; 28.1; 35.3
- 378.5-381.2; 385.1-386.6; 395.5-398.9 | -0.15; 33.5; 33.3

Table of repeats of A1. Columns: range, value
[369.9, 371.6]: 28.6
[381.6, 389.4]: 34.5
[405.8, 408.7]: 38.7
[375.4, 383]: 33.9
